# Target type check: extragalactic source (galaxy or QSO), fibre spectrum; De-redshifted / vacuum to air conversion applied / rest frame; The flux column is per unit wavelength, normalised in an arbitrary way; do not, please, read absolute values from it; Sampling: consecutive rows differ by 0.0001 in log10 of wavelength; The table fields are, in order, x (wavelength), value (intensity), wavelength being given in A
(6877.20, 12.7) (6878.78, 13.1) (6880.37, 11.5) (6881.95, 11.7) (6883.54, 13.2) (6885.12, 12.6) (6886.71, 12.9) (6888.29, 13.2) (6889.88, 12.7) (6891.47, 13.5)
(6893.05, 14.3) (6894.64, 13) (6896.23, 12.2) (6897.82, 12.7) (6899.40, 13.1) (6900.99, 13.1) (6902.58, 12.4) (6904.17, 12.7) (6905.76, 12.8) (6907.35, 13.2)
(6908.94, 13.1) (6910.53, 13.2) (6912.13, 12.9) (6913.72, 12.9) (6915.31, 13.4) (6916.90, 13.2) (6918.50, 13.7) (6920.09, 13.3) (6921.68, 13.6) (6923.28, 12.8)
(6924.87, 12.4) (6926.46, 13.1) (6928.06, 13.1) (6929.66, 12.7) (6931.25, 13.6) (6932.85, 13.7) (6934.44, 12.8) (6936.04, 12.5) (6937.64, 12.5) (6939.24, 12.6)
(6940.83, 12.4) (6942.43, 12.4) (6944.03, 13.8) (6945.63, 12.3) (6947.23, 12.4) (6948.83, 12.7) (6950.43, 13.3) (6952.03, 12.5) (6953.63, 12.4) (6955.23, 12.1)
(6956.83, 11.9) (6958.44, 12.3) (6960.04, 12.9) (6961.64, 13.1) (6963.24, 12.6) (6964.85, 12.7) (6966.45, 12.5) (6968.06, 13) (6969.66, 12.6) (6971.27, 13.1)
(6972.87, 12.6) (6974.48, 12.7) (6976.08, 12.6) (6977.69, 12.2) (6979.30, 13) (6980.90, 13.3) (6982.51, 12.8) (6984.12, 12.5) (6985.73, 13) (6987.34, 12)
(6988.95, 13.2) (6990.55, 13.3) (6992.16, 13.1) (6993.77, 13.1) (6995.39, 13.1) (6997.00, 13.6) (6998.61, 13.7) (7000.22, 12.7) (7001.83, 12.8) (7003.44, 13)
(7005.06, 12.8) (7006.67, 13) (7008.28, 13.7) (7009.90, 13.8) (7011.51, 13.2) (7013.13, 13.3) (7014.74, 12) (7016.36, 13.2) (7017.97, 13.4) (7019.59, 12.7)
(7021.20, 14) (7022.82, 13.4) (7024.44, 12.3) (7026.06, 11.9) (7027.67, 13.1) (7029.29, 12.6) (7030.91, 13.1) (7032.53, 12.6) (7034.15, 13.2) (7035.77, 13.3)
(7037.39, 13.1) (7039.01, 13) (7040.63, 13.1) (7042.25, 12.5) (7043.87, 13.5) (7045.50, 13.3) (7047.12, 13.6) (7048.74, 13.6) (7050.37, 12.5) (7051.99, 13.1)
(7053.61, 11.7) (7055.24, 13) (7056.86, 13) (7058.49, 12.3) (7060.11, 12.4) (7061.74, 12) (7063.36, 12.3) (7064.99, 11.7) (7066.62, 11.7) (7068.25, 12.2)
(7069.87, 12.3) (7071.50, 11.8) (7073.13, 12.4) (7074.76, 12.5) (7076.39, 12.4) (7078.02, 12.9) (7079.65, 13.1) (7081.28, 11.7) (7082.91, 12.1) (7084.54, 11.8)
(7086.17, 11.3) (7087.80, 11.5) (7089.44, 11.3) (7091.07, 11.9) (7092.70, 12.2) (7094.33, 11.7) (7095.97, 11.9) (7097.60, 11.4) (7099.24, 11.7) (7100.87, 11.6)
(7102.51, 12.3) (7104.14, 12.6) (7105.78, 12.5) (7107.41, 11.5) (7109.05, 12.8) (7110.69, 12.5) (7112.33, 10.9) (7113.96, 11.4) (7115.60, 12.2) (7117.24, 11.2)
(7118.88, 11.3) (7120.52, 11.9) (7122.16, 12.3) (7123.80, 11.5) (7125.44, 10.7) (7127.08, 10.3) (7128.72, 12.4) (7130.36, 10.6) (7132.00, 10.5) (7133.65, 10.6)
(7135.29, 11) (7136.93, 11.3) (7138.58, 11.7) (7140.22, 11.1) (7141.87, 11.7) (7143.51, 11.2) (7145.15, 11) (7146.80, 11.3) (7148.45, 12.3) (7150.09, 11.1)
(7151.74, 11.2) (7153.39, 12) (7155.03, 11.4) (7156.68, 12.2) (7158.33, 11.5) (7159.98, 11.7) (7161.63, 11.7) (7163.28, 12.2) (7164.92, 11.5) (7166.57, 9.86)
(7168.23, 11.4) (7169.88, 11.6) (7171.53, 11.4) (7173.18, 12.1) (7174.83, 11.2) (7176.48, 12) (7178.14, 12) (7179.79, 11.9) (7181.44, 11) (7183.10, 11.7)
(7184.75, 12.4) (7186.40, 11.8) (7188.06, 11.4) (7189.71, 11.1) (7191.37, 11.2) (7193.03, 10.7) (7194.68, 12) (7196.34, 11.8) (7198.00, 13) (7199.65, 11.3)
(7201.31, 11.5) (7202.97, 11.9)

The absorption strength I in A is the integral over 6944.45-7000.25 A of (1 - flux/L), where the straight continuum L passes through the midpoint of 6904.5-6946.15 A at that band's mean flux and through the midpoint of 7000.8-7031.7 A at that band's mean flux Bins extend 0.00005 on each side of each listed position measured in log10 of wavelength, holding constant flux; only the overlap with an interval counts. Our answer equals 1.0 A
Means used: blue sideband 13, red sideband 13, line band 12.8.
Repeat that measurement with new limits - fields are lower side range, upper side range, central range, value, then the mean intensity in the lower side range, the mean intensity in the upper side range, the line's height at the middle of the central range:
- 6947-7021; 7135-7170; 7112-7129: 0.40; 12.9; 11.5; 11.7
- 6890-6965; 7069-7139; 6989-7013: -1.53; 12.9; 11.8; 12.4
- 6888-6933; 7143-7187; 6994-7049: -2.94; 13.1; 11.6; 12.4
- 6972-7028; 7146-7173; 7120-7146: 1.20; 13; 11.5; 11.8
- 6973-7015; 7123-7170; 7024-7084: -1.37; 13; 11.3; 12.3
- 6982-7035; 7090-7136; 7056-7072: 0.12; 13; 11.6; 12.3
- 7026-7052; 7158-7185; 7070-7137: 3.14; 13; 11.6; 12.3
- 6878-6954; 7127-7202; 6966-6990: -0.38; 12.9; 11.5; 12.5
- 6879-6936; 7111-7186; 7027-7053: -1.97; 13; 11.5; 12.1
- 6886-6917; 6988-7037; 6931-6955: 0.52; 13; 13.1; 13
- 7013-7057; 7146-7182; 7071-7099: 0.99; 13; 11.6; 12.4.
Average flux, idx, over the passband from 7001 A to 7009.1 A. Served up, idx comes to 13.1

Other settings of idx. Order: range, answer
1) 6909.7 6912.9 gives 13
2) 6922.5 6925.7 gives 12.6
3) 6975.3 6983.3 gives 12.8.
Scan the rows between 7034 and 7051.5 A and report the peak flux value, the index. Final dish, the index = 13.6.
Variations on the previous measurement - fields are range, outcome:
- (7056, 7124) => 13.1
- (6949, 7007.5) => 13.7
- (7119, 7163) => 12.4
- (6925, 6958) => 13.8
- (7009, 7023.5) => 14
